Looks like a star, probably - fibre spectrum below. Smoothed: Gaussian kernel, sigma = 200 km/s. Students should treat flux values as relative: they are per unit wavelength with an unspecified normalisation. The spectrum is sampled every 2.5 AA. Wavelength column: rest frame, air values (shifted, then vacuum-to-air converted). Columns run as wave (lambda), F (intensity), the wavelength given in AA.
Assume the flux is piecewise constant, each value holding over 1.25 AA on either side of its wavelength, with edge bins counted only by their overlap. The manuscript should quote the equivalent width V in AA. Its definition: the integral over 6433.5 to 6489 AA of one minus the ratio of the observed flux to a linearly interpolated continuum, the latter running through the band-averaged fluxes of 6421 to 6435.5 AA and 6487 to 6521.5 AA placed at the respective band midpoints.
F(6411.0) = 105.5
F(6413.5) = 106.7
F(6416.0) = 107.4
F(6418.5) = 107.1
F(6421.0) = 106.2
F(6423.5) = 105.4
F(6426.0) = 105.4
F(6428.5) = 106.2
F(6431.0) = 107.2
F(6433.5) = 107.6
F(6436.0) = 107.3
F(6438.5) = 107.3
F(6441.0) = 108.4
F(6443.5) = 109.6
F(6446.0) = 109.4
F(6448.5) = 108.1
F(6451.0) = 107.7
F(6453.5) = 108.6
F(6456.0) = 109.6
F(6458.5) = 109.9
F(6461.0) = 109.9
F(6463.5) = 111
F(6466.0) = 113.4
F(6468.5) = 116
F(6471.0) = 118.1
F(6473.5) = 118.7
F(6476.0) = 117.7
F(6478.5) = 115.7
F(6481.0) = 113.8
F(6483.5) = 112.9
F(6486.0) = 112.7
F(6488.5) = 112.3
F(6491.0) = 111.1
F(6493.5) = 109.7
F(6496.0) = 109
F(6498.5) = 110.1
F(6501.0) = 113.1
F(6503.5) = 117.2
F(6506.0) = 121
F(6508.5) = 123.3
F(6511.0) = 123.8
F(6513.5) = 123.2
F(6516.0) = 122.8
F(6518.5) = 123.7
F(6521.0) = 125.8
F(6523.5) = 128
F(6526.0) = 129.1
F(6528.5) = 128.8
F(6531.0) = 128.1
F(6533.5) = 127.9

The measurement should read -0.2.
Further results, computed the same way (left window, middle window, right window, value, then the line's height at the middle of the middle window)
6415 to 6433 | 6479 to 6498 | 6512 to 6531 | 1.2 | 119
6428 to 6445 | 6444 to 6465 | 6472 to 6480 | 0.5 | 112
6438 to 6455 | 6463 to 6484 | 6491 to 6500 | -1.2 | 109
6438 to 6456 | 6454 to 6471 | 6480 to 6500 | -0.4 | 110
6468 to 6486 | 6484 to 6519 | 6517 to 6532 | 1.5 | 122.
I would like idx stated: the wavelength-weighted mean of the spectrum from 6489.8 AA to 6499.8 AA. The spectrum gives 110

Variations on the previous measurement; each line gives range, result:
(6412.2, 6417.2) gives 107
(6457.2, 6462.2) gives 110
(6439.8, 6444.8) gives 109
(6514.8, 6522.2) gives 124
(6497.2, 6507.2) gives 115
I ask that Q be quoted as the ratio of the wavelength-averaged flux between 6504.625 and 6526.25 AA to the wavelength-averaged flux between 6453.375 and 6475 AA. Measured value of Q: 1.1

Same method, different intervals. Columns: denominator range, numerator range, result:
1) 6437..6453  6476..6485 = 1.06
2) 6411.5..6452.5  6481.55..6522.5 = 1.09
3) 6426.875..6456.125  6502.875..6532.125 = 1.15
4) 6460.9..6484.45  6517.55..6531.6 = 1.11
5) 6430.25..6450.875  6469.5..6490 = 1.07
